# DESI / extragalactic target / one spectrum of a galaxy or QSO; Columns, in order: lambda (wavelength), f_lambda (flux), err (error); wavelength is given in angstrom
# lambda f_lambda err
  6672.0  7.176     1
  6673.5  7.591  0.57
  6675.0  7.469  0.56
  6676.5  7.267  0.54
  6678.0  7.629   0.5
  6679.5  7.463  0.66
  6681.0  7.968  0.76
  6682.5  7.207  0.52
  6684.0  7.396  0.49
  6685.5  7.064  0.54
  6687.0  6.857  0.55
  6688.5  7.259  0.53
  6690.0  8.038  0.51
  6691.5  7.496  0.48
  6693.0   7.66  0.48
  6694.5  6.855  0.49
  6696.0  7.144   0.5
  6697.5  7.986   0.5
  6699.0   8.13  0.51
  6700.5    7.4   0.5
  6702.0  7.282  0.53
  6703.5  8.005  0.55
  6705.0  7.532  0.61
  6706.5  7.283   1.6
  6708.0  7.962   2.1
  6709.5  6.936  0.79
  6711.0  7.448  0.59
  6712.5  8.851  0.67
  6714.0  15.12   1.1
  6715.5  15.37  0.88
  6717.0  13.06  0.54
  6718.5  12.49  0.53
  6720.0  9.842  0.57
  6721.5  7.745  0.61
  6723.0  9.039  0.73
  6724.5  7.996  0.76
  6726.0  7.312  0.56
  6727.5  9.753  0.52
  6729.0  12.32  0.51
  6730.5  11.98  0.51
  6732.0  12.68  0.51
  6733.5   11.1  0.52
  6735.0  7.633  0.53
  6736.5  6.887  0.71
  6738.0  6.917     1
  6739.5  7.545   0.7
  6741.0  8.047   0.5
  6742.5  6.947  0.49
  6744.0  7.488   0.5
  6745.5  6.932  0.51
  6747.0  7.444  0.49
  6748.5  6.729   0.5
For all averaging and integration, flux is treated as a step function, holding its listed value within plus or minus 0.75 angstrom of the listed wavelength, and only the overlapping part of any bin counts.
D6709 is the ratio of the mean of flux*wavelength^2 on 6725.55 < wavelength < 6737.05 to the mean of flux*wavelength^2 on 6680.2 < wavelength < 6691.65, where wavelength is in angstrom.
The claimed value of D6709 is 1.38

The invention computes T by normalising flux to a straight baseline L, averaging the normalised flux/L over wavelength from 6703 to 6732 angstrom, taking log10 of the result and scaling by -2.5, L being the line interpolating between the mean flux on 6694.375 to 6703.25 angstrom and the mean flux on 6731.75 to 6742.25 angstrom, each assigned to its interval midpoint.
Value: -0.23 mag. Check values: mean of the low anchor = 7.54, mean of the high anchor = 8.41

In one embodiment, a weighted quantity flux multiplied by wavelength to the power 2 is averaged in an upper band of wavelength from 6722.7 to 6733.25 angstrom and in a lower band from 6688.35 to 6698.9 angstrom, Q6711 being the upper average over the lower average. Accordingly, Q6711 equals 1.4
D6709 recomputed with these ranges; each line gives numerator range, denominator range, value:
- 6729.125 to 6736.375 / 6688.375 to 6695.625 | 1.44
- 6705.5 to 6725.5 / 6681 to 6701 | 1.34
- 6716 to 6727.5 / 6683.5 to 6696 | 1.35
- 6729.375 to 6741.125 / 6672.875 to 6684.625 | 1.26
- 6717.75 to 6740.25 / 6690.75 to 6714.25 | 1.20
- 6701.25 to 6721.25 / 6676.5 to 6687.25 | 1.33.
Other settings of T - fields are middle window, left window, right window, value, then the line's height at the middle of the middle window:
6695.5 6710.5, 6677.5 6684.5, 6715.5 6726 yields 0.188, 9.02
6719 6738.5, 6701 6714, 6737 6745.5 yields -0.228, 7.61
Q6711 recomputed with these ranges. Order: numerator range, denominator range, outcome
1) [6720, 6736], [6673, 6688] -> 1.33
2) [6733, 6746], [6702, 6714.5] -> 0.92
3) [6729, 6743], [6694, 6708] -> 1.21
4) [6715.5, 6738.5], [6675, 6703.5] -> 1.35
